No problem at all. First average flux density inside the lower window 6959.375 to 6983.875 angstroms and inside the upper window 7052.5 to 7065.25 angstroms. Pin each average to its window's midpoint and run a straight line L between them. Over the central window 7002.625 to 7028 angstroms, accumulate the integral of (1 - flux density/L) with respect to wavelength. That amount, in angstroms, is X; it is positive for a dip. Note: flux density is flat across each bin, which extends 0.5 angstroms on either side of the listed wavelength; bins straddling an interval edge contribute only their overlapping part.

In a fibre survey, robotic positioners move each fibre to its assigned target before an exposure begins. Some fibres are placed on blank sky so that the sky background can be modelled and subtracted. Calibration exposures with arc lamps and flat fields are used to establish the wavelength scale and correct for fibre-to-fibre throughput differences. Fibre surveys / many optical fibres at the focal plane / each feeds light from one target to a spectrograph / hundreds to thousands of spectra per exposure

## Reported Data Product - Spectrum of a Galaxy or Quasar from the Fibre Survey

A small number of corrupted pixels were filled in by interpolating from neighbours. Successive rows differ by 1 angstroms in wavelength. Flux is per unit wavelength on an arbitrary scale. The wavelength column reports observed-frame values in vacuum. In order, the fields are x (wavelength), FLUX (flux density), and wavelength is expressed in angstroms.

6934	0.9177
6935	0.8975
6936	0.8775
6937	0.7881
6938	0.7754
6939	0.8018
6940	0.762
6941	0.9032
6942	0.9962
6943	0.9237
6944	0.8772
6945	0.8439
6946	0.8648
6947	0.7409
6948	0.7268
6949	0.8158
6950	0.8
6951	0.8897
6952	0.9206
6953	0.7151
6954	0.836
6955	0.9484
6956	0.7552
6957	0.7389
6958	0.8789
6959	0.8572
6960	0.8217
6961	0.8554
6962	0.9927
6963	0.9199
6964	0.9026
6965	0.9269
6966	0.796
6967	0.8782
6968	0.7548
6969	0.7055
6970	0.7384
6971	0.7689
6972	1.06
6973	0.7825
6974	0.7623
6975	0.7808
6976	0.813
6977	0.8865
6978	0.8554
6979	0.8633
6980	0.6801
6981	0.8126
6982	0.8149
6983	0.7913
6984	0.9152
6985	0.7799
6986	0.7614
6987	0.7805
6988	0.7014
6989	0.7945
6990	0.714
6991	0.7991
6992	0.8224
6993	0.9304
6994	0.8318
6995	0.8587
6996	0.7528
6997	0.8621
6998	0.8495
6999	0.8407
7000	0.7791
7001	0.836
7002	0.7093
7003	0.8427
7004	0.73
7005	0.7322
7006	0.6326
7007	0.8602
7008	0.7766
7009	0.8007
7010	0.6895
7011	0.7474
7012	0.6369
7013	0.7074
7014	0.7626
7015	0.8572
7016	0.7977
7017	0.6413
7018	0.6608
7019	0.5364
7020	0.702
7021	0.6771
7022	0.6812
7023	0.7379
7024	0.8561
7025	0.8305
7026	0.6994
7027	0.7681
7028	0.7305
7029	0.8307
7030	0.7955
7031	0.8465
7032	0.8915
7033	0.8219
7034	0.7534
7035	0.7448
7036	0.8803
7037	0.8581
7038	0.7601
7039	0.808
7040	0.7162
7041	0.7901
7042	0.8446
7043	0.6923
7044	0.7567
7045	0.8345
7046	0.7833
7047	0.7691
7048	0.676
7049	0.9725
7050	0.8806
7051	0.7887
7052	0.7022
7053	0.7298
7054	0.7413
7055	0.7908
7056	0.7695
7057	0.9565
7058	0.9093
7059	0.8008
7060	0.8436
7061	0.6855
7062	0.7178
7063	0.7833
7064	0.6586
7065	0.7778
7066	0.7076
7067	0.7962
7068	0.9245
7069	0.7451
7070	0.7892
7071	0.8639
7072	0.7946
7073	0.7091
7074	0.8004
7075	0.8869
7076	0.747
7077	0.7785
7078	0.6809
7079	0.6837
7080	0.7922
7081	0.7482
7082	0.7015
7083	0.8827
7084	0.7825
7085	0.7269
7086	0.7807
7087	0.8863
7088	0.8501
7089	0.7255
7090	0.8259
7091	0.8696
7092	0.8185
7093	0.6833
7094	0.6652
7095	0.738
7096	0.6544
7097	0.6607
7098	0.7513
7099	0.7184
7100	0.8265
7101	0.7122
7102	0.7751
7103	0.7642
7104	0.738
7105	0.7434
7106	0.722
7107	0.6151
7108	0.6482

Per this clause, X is 2.3 angstroms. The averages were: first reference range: 0.833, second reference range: 0.782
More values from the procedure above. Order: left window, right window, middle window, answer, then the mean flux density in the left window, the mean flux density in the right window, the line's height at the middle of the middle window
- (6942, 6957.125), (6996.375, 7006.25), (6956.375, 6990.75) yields -0.3 angstroms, 0.834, 0.785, 0.811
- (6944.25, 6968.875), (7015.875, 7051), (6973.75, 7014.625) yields 0.9 angstroms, 0.839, 0.772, 0.806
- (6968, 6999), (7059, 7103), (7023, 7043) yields -0.2 angstroms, 0.809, 0.767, 0.787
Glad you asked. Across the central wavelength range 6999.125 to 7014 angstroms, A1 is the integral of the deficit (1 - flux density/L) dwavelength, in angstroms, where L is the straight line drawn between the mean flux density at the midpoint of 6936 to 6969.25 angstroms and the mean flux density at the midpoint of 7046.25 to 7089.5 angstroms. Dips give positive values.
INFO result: 1.16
